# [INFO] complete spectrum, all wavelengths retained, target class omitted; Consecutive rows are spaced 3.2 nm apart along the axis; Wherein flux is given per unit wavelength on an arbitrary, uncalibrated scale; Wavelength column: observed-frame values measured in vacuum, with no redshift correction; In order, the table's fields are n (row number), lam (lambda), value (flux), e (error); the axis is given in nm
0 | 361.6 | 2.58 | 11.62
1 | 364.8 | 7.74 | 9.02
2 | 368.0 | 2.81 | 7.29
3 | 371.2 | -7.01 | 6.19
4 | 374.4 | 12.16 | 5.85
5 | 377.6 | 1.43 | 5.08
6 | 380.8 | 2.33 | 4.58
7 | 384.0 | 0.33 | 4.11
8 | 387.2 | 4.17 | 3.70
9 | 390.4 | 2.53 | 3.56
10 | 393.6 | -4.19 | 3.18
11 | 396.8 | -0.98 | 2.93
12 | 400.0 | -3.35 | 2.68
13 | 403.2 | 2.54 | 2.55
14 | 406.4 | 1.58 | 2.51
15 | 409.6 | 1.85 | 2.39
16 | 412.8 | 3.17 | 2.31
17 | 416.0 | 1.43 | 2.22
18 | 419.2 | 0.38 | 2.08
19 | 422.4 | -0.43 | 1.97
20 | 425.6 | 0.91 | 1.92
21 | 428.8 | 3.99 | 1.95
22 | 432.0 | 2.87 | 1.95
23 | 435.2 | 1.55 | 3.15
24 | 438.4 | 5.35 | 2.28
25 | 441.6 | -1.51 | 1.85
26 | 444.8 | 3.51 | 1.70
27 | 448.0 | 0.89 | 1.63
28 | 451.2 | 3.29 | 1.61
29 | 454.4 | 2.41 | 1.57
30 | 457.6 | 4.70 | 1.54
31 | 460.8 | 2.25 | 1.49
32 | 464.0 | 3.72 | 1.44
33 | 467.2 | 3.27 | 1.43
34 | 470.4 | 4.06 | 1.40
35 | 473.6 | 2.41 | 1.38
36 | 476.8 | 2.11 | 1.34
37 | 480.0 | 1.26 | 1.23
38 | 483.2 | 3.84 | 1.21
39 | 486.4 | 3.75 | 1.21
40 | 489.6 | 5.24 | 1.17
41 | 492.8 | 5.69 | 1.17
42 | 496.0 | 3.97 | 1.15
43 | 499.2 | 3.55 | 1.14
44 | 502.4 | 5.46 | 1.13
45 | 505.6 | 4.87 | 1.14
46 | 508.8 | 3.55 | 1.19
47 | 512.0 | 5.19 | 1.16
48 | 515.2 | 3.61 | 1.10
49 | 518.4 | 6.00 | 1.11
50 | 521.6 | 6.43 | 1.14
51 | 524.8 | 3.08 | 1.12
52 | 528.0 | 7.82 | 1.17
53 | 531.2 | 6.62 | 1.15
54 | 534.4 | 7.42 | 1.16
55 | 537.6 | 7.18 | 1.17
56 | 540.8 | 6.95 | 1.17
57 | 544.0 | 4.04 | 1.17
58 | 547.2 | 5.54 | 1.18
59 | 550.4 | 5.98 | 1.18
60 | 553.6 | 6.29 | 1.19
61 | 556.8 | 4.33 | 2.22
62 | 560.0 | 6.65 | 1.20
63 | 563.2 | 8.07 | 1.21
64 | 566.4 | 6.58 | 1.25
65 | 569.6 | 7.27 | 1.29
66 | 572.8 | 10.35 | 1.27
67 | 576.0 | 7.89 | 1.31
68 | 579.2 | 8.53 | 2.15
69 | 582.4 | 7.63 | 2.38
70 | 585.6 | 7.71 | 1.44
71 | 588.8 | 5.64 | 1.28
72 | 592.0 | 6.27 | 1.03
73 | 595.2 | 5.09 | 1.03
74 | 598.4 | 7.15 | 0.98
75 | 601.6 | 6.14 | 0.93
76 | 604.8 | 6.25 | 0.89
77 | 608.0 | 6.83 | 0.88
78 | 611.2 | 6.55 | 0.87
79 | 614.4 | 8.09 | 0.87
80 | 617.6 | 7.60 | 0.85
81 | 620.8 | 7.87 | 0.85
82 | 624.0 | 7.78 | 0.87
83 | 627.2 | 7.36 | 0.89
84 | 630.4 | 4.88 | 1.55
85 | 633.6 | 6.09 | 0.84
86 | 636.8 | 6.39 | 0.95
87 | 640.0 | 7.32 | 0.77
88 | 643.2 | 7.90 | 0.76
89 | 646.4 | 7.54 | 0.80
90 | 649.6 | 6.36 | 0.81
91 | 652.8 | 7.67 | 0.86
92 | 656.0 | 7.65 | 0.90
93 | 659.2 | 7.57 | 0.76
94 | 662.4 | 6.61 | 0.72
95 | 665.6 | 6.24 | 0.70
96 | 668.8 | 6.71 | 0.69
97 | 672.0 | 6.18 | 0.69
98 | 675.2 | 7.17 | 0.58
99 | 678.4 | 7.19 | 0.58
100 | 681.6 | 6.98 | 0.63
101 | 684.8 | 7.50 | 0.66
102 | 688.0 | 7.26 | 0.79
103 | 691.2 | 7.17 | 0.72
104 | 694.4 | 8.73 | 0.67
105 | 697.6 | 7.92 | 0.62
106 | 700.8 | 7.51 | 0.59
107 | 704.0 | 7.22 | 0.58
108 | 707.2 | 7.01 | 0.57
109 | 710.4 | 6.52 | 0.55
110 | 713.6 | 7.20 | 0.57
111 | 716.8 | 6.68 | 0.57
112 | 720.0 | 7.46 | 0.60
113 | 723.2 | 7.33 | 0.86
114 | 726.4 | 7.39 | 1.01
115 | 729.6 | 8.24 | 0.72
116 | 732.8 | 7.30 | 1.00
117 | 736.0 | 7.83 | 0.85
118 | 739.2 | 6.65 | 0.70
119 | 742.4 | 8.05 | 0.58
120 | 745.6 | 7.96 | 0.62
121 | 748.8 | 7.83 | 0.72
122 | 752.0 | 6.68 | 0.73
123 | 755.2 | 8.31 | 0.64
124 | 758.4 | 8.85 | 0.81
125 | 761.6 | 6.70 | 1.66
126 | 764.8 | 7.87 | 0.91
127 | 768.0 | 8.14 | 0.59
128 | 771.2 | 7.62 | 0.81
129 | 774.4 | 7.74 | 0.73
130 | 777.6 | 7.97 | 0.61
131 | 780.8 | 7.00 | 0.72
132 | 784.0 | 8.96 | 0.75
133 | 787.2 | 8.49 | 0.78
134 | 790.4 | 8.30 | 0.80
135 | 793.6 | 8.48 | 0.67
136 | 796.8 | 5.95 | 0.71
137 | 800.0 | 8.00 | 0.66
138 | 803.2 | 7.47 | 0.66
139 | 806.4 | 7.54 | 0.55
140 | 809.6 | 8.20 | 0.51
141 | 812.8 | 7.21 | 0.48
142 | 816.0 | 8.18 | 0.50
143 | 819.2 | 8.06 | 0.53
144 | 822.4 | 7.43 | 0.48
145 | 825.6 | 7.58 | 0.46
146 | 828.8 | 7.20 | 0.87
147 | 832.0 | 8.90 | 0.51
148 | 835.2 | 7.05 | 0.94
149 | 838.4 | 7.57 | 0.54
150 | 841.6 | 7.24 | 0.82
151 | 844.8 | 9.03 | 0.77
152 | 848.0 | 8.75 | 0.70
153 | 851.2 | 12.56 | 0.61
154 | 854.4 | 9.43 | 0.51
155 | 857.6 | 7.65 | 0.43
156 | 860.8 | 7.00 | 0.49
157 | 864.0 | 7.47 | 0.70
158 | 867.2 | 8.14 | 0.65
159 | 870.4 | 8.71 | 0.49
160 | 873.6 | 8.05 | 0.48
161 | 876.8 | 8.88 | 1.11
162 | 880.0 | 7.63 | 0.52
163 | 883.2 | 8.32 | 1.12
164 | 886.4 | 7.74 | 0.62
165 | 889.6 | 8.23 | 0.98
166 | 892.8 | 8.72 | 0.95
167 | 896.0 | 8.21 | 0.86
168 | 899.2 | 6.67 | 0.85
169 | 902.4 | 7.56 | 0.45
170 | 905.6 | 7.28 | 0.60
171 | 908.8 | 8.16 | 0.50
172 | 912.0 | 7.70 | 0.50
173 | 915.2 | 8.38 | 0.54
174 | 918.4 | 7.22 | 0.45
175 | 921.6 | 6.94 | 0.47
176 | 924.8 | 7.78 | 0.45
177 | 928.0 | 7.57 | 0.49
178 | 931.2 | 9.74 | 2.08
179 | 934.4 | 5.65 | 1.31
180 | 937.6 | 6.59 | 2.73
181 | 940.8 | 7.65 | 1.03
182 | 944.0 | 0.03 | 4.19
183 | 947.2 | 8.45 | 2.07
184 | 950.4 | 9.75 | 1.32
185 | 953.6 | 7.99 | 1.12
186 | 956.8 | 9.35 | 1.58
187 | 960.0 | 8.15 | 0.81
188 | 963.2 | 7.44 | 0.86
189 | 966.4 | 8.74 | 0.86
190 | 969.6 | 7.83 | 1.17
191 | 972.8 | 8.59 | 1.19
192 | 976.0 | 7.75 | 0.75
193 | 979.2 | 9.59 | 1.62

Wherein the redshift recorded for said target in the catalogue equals 0.296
